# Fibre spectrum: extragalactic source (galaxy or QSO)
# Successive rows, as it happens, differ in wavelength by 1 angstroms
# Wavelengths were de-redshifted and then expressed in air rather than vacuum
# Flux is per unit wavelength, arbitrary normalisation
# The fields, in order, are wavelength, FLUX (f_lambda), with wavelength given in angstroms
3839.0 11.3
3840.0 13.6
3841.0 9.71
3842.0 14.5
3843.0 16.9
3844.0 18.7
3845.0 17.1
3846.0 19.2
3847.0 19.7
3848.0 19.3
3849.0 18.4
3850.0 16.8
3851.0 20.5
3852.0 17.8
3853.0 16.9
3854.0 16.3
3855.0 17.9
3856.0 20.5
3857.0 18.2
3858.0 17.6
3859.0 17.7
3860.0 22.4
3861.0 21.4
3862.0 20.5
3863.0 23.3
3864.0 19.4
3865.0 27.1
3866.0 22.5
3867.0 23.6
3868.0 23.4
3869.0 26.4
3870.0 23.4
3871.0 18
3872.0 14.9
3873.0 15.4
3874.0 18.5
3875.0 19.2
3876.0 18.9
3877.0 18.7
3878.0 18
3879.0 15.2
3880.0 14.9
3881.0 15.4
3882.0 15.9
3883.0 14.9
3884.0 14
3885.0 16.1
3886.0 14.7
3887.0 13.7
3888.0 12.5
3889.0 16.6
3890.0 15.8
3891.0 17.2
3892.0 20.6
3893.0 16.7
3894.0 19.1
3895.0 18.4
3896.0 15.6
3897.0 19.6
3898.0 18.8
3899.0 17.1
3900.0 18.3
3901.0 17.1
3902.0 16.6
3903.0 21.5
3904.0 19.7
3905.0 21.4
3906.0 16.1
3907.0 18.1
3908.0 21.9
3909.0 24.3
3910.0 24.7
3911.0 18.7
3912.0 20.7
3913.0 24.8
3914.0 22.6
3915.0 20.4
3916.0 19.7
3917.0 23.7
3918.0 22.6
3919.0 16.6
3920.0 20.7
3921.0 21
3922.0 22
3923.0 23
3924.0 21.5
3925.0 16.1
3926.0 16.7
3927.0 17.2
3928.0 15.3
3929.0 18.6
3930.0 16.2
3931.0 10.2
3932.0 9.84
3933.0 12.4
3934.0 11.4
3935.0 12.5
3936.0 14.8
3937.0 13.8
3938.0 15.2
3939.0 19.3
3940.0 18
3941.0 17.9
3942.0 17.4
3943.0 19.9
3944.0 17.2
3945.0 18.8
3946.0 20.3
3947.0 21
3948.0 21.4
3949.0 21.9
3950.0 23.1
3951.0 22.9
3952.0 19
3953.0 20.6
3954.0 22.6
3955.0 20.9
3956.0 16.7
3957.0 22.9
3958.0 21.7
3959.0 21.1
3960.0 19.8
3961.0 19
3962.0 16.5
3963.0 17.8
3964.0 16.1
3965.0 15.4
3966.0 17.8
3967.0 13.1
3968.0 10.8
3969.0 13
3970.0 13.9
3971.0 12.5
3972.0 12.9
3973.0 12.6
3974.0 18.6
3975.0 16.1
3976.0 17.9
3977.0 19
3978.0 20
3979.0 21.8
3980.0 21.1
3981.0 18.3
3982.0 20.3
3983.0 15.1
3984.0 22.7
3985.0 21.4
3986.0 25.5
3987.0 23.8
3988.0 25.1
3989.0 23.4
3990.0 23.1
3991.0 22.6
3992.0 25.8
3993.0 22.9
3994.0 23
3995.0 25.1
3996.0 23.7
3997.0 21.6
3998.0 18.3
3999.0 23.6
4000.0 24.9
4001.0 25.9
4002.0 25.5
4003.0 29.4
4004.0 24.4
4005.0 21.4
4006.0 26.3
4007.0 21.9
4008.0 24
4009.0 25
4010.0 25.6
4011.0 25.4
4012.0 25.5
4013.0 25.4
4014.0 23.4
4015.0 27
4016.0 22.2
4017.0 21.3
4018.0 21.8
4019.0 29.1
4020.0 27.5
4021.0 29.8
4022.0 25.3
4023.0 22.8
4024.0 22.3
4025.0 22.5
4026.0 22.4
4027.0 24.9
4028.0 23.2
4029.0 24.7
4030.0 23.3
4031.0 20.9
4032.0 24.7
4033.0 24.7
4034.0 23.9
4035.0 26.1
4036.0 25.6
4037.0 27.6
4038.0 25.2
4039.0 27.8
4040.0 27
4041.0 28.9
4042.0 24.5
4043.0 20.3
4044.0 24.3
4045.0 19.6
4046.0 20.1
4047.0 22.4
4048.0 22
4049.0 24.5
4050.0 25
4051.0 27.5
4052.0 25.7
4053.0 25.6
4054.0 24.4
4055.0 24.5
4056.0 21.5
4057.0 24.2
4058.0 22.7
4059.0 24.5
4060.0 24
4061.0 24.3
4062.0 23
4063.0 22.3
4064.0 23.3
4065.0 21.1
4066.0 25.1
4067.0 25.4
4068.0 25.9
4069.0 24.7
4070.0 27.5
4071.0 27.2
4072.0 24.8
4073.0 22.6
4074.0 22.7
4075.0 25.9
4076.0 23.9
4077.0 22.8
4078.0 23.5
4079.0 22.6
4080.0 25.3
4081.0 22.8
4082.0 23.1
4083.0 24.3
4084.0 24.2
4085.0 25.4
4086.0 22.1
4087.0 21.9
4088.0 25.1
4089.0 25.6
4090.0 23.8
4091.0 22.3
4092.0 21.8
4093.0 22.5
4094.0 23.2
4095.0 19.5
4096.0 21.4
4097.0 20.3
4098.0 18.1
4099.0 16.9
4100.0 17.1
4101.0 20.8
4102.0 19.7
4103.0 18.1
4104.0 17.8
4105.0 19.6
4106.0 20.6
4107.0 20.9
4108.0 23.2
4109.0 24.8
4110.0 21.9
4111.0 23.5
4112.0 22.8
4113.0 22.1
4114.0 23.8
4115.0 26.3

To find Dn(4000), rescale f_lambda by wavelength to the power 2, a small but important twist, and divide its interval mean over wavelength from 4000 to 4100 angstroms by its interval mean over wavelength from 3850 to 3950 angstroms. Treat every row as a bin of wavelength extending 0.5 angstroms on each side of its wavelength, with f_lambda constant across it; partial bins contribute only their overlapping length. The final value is 1.4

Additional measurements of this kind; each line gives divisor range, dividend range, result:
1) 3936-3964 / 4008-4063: 1.31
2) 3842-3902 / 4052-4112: 1.39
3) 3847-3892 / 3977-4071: 1.40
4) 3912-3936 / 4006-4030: 1.42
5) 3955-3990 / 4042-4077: 1.35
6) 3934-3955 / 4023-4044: 1.36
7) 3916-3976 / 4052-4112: 1.38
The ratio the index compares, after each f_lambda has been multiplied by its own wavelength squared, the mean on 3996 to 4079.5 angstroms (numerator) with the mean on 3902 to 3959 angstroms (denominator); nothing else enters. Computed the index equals 1.34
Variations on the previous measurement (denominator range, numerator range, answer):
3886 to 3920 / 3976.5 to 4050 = 1.31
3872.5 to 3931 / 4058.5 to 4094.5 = 1.42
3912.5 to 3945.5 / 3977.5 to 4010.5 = 1.34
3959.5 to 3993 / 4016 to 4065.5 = 1.34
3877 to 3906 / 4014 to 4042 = 1.57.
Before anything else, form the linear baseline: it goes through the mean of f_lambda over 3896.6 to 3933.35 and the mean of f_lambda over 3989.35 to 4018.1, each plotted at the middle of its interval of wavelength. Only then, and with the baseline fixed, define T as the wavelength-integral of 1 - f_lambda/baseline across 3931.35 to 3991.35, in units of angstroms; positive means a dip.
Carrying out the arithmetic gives 9.3 angstroms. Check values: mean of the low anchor 19.1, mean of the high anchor 24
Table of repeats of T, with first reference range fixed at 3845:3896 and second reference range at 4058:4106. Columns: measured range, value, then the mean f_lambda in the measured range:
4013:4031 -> -2.30 angstroms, 24.3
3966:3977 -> 3.20 angstroms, 14.5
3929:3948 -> 3.56 angstroms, 16.1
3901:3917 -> -1.25 angstroms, 20.7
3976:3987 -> 0.08 angstroms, 20.6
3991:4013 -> -3.26 angstroms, 24.2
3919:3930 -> 0.32 angstroms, 19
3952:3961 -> -0.18 angstroms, 20.6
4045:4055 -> -0.83 angstroms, 23.9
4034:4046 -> -1.66 angstroms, 24.9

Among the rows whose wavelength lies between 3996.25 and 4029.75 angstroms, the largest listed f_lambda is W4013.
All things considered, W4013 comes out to 29.8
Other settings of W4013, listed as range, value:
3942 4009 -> 29.4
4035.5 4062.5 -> 28.9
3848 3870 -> 27.1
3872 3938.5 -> 24.8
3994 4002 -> 25.9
